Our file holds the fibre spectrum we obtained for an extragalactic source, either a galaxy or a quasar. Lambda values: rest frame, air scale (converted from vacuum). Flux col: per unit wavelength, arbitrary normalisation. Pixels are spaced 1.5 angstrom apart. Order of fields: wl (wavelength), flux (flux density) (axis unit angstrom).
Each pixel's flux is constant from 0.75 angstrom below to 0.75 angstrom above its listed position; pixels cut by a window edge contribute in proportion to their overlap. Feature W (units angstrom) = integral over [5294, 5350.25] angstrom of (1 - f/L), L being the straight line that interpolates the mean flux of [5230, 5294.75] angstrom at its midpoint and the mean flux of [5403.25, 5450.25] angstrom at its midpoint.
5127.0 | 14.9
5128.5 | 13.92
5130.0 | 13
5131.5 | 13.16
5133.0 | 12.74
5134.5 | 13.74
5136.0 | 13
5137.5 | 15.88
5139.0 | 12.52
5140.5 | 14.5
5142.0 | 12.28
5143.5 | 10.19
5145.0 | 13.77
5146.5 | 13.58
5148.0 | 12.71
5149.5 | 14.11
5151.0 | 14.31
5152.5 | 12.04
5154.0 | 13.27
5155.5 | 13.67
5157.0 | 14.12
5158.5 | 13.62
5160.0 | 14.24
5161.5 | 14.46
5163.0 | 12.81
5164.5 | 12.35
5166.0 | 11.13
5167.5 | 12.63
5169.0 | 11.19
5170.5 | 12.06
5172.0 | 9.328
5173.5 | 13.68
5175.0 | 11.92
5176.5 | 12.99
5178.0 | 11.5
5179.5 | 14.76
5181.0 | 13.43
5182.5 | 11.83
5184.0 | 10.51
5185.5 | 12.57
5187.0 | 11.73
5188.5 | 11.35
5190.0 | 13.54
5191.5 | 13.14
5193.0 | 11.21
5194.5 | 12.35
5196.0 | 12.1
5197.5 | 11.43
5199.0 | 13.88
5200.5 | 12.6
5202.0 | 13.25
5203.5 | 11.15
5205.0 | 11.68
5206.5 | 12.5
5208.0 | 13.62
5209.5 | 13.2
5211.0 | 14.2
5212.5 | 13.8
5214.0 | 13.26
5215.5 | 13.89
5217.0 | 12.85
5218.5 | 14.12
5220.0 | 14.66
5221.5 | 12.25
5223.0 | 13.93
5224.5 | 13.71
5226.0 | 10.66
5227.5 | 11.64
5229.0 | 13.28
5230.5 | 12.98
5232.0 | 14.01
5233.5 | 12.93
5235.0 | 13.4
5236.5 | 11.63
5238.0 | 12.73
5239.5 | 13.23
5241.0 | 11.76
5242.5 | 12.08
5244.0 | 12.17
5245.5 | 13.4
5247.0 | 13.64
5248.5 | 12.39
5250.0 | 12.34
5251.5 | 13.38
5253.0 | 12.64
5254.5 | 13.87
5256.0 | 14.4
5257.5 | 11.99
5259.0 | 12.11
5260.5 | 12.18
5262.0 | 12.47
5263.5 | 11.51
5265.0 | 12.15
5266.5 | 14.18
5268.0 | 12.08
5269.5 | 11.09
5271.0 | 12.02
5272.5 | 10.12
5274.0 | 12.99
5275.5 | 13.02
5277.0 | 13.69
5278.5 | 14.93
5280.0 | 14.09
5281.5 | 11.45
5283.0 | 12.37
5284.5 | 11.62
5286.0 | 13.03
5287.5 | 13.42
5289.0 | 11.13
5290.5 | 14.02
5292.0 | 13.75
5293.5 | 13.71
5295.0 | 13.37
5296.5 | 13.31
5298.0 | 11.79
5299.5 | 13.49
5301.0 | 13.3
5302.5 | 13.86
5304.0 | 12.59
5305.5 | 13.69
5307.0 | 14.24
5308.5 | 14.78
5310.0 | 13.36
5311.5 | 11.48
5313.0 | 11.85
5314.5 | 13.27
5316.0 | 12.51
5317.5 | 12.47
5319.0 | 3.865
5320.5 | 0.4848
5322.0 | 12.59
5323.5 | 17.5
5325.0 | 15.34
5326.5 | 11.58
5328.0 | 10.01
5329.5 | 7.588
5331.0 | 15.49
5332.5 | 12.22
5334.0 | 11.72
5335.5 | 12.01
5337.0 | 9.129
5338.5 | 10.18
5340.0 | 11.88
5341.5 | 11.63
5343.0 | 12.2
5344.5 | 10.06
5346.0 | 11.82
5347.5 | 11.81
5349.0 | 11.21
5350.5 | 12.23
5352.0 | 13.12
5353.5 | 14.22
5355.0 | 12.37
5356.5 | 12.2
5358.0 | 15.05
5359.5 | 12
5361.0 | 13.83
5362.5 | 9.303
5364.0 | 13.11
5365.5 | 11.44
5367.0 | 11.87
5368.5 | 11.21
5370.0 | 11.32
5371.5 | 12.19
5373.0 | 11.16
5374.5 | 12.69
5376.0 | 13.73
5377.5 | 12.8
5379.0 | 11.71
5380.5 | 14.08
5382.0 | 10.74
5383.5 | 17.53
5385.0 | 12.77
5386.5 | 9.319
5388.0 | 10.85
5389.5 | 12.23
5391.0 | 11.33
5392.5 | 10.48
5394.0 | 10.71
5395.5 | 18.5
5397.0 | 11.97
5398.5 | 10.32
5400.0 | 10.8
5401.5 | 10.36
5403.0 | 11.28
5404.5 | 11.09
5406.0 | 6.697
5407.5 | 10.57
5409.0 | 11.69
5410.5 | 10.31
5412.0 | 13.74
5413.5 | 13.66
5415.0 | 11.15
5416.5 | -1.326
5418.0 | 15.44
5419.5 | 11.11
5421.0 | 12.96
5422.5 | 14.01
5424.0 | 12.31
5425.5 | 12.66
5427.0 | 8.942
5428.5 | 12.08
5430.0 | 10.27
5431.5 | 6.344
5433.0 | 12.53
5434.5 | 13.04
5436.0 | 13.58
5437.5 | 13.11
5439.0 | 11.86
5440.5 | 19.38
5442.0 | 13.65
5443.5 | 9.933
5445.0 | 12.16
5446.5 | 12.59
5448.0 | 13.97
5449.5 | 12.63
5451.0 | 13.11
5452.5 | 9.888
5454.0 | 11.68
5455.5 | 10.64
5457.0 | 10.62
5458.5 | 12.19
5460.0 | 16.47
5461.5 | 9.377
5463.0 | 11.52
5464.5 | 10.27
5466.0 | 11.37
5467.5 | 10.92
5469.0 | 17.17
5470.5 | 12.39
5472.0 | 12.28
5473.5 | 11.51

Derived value 2.1 angstrom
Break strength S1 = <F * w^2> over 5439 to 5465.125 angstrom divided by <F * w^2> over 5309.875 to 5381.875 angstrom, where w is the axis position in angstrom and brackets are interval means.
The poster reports 1.1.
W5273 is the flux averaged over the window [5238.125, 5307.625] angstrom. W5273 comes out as 12.8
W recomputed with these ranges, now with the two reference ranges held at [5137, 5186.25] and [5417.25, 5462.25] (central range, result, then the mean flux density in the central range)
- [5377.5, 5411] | 2.0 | 11.6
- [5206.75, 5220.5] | -1.0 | 13.7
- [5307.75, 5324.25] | 1.6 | 11.3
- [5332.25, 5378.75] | 1.7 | 12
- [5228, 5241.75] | -0.2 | 12.9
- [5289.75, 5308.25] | -1.3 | 13.5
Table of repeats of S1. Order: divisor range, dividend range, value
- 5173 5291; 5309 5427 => 0.97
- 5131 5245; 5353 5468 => 1.01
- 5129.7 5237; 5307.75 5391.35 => 0.99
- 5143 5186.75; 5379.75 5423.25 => 0.99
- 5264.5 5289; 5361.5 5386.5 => 1.01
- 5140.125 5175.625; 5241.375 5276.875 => 1.02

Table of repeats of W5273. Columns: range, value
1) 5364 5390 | 12.2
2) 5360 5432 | 11.5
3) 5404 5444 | 11.5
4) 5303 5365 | 11.9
